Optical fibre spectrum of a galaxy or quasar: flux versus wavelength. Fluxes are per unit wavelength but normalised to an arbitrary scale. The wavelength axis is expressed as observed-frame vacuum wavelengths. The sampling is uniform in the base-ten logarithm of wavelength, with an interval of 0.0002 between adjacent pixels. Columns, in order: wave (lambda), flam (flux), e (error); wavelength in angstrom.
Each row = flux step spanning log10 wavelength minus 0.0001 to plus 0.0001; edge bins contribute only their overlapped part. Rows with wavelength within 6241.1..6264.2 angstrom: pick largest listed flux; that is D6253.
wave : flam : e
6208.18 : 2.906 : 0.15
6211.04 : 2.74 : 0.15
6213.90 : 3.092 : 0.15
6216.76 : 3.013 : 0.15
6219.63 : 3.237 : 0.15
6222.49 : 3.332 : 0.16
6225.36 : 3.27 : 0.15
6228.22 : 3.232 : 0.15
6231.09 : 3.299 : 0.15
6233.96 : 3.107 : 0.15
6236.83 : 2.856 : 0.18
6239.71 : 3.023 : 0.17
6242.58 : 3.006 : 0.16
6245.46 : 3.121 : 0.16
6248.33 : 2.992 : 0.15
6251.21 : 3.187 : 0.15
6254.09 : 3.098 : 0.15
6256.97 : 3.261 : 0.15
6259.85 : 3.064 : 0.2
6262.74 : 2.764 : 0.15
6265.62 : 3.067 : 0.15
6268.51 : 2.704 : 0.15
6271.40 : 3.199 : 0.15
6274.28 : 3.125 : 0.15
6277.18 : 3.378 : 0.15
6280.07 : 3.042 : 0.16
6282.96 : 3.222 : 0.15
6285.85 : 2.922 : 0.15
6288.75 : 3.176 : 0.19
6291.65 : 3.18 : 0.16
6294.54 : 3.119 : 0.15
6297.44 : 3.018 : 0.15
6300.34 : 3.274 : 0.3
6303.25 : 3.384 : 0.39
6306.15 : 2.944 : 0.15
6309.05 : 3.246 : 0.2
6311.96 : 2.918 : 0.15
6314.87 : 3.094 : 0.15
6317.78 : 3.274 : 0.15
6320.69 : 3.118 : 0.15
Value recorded 3.261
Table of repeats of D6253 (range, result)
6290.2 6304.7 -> 3.384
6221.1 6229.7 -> 3.332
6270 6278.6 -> 3.378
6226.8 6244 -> 3.299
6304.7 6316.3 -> 3.246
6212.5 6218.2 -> 3.092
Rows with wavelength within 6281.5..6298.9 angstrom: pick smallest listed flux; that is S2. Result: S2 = 2.922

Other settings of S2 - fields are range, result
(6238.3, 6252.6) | 2.992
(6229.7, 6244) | 2.856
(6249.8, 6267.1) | 2.764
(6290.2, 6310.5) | 2.944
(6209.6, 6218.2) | 2.74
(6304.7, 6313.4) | 2.918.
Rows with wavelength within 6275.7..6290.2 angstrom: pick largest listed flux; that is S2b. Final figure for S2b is 3.378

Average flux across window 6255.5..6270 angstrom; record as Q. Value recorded 2.97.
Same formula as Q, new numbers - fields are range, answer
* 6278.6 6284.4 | 3.14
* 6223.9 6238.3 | 3.15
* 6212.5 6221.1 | 3.12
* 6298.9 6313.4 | 3.15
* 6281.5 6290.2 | 3.11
